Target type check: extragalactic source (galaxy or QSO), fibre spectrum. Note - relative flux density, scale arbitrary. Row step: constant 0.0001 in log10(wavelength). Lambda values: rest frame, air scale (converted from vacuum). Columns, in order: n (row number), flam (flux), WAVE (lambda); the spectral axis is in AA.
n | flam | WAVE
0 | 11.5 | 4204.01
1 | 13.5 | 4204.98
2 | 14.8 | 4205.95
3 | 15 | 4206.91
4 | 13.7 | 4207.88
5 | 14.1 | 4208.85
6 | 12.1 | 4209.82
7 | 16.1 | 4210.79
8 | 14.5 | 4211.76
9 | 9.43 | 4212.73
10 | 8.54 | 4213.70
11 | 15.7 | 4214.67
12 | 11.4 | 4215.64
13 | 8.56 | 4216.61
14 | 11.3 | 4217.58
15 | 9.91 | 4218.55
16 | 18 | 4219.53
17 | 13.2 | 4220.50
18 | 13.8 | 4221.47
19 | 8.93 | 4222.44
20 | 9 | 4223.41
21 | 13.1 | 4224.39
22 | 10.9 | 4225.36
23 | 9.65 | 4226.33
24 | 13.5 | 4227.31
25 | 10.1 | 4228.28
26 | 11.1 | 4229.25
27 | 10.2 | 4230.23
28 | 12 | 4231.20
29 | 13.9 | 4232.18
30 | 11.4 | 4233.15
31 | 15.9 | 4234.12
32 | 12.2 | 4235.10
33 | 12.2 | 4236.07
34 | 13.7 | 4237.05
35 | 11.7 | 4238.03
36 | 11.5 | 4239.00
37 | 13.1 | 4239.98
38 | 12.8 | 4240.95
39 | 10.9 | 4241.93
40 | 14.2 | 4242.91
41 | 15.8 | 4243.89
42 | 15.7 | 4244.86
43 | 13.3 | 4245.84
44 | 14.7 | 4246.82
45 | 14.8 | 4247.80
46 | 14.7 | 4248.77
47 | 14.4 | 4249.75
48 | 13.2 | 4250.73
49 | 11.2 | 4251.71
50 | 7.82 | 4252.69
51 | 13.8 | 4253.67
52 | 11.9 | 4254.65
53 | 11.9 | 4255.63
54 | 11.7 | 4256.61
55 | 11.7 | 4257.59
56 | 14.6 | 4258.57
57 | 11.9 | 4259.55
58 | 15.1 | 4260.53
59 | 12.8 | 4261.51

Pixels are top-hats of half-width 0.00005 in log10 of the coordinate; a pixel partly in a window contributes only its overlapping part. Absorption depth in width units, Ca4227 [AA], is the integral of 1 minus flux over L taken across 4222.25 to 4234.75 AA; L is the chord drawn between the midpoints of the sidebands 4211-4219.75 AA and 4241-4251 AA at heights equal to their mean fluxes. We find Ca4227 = 1.2 AA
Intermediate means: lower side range 11.9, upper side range 14.1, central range 11.6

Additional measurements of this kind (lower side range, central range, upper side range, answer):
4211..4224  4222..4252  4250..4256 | -2.1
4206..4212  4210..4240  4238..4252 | 4.1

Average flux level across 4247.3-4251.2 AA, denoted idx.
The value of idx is 14.3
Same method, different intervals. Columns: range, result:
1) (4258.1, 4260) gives 13.3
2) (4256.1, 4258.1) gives 11.7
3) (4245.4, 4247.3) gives 14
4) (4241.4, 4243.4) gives 12.5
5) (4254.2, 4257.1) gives 11.8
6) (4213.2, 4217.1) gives 11.1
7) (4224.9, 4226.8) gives 10.3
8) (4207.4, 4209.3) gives 13.9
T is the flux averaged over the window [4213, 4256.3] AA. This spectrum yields 12.4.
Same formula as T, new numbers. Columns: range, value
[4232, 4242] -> 12.7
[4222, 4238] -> 11.7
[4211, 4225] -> 11.9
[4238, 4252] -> 13.6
